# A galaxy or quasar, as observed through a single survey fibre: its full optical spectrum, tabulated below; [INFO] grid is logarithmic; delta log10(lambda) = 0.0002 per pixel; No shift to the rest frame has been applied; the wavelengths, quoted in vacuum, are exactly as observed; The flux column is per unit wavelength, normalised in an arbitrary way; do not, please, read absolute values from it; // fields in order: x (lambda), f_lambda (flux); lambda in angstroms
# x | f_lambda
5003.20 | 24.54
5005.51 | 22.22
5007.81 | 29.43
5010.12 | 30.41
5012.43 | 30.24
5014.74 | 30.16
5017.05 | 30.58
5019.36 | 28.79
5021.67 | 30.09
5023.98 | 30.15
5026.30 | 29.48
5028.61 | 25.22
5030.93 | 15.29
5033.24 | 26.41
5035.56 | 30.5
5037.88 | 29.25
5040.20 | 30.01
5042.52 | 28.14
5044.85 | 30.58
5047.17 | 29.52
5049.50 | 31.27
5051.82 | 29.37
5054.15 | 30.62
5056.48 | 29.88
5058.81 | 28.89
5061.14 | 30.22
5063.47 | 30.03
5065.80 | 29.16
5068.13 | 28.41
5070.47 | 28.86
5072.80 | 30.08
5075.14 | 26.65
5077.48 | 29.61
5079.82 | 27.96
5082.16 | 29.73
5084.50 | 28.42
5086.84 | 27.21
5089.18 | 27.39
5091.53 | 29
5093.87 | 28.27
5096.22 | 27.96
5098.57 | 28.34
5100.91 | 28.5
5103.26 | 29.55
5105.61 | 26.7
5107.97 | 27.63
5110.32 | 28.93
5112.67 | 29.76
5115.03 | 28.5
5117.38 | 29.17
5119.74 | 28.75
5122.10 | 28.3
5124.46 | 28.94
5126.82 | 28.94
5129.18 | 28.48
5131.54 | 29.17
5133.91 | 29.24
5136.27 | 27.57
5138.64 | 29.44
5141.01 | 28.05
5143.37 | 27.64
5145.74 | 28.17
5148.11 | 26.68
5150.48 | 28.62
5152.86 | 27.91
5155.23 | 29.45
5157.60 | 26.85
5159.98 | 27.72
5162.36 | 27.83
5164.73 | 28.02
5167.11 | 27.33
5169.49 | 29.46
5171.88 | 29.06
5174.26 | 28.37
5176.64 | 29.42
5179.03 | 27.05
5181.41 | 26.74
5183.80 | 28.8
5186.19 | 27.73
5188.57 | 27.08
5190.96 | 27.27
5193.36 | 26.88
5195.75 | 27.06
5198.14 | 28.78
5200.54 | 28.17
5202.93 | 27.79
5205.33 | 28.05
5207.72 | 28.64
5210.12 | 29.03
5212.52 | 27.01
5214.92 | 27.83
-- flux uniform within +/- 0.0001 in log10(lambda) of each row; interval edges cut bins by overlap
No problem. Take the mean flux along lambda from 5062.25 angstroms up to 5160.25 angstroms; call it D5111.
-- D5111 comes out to 28.5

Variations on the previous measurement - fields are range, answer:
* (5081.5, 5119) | 28.4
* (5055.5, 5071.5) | 29.3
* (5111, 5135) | 28.9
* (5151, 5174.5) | 28.2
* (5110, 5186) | 28.4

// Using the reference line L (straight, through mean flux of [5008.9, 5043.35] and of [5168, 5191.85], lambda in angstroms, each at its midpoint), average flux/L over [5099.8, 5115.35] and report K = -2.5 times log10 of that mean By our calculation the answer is -0.01 mag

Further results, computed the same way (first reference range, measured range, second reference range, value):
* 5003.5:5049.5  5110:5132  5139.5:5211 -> -0.03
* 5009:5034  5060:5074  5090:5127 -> -0.05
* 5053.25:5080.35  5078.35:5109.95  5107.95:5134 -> 0.03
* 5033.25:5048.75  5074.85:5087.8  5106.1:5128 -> 0.03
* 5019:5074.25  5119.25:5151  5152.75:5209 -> -0.01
